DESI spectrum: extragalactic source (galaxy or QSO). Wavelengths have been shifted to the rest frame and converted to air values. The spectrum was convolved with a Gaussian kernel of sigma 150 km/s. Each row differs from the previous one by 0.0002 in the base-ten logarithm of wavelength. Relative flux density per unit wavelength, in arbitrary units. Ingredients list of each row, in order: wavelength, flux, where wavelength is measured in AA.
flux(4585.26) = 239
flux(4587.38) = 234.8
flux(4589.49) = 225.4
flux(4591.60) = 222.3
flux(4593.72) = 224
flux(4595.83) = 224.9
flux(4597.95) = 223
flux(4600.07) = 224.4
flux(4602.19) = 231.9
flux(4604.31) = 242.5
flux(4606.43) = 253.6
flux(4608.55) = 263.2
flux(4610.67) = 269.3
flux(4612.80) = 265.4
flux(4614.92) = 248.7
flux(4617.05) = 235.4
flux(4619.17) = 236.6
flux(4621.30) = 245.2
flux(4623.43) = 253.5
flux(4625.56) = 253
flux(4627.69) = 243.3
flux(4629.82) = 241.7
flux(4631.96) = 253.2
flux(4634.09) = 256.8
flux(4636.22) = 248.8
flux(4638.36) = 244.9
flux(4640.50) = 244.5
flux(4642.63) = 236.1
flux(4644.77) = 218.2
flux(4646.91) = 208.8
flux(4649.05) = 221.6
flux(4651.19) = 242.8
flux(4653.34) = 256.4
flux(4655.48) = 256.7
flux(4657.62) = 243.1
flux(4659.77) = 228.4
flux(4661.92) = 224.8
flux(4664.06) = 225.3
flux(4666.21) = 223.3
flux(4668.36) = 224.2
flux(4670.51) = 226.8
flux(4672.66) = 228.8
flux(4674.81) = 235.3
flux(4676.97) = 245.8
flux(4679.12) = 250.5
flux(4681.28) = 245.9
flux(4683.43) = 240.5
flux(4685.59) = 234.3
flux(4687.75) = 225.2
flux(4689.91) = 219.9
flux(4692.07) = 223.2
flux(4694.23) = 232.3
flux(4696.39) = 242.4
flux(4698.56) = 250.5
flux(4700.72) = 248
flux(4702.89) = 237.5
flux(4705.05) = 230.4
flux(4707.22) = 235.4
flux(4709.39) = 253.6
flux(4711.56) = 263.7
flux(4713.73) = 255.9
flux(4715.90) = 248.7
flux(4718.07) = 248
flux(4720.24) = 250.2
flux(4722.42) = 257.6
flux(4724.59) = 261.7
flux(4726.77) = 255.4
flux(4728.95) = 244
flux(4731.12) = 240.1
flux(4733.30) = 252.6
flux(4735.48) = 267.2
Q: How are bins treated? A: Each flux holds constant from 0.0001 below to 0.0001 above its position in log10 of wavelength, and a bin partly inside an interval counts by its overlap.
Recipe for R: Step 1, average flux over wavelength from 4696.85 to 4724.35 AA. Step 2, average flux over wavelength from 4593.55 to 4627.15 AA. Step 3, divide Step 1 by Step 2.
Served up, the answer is 1.02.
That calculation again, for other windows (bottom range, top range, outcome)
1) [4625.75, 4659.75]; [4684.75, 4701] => 0.97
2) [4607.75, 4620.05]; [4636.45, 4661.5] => 0.93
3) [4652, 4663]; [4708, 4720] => 1.05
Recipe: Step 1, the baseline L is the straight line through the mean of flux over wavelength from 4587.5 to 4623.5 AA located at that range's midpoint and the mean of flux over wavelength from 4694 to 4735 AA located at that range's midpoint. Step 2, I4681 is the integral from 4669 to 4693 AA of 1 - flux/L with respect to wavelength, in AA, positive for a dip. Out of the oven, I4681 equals 1.1 AA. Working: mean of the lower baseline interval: 240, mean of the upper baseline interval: 248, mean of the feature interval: 234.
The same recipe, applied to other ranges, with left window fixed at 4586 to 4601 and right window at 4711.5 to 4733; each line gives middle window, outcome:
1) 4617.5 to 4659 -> -1.3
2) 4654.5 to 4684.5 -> 0.7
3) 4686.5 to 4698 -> 0.8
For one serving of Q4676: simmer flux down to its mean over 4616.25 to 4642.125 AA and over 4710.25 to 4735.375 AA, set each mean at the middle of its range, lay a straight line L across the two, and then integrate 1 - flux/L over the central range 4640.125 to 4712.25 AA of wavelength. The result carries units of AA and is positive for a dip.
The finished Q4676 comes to 4.0 AA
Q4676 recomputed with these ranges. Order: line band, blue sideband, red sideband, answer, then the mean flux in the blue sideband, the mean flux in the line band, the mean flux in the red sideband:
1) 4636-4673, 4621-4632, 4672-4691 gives 1.34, 248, 233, 236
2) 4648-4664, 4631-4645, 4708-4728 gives 0.56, 245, 238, 255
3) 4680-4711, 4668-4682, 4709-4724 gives 1.01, 237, 238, 254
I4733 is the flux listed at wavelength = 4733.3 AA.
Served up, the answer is 252.6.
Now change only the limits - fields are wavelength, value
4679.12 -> 250.5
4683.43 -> 240.5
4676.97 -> 245.8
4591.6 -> 222.3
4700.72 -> 248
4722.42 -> 257.6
